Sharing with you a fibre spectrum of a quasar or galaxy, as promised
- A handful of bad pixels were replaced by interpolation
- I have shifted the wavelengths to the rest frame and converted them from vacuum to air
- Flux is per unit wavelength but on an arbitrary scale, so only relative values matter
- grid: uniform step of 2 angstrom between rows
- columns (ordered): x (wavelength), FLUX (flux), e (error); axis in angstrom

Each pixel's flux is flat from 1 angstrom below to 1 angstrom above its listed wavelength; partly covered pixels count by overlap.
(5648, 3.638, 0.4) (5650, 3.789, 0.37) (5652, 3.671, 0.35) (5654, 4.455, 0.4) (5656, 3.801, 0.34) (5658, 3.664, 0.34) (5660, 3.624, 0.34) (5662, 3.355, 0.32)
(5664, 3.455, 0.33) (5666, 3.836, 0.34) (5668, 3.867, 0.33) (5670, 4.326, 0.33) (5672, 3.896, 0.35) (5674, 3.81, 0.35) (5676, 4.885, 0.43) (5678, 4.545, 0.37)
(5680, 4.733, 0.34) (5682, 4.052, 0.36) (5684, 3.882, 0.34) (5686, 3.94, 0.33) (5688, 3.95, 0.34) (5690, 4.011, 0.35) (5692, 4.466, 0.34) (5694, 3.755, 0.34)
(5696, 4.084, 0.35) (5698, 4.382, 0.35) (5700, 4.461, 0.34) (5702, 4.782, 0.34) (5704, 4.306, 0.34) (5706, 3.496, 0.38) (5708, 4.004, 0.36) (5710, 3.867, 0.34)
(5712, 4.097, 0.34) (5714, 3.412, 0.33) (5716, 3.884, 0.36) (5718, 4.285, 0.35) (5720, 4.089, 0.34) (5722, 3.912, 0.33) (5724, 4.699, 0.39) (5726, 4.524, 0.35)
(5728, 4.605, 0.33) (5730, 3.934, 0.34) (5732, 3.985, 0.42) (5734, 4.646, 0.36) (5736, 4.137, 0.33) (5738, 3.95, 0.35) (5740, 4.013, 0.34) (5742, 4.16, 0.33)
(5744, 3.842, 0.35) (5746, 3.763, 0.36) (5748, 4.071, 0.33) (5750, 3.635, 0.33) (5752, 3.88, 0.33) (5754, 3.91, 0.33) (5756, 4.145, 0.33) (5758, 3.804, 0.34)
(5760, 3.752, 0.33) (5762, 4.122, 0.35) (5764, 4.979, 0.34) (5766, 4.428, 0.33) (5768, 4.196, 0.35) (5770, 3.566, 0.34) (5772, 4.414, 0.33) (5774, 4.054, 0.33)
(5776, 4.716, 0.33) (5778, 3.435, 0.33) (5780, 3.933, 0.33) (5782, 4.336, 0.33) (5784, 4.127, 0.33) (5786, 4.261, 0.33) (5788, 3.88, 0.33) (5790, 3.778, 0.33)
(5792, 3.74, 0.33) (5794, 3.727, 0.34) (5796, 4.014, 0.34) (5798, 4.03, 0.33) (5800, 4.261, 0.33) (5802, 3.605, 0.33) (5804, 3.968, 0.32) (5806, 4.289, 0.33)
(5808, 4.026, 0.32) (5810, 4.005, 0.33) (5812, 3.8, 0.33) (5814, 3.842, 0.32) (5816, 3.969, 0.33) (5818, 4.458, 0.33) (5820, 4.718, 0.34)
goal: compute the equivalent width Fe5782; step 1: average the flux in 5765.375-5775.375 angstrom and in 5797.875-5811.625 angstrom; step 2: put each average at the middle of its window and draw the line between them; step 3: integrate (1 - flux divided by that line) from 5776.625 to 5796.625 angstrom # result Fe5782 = 0.72 angstrom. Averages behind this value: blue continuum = 4.14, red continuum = 4.02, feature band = 3.94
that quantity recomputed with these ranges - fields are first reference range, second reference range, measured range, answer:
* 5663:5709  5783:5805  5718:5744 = -1.0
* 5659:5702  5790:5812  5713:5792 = -1.5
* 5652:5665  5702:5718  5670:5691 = -2.0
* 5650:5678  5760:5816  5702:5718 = 0.1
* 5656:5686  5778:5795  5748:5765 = -0.3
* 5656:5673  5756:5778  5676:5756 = -3.2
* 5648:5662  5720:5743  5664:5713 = -1.9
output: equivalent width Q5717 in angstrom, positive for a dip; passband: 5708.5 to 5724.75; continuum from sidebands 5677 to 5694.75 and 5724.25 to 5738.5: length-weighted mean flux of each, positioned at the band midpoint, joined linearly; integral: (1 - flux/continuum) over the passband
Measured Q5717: 0.9 angstrom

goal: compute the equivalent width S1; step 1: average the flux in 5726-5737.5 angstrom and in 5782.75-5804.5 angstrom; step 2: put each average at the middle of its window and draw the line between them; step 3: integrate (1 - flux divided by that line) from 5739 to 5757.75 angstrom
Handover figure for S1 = 1.1 angstrom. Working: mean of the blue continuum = 4.27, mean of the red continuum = 3.95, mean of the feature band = 3.93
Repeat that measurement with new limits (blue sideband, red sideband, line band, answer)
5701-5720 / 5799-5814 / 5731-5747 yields -0.2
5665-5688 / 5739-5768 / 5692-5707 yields -0.3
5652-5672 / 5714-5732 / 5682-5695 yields -0.1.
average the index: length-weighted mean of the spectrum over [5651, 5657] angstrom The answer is 3.98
